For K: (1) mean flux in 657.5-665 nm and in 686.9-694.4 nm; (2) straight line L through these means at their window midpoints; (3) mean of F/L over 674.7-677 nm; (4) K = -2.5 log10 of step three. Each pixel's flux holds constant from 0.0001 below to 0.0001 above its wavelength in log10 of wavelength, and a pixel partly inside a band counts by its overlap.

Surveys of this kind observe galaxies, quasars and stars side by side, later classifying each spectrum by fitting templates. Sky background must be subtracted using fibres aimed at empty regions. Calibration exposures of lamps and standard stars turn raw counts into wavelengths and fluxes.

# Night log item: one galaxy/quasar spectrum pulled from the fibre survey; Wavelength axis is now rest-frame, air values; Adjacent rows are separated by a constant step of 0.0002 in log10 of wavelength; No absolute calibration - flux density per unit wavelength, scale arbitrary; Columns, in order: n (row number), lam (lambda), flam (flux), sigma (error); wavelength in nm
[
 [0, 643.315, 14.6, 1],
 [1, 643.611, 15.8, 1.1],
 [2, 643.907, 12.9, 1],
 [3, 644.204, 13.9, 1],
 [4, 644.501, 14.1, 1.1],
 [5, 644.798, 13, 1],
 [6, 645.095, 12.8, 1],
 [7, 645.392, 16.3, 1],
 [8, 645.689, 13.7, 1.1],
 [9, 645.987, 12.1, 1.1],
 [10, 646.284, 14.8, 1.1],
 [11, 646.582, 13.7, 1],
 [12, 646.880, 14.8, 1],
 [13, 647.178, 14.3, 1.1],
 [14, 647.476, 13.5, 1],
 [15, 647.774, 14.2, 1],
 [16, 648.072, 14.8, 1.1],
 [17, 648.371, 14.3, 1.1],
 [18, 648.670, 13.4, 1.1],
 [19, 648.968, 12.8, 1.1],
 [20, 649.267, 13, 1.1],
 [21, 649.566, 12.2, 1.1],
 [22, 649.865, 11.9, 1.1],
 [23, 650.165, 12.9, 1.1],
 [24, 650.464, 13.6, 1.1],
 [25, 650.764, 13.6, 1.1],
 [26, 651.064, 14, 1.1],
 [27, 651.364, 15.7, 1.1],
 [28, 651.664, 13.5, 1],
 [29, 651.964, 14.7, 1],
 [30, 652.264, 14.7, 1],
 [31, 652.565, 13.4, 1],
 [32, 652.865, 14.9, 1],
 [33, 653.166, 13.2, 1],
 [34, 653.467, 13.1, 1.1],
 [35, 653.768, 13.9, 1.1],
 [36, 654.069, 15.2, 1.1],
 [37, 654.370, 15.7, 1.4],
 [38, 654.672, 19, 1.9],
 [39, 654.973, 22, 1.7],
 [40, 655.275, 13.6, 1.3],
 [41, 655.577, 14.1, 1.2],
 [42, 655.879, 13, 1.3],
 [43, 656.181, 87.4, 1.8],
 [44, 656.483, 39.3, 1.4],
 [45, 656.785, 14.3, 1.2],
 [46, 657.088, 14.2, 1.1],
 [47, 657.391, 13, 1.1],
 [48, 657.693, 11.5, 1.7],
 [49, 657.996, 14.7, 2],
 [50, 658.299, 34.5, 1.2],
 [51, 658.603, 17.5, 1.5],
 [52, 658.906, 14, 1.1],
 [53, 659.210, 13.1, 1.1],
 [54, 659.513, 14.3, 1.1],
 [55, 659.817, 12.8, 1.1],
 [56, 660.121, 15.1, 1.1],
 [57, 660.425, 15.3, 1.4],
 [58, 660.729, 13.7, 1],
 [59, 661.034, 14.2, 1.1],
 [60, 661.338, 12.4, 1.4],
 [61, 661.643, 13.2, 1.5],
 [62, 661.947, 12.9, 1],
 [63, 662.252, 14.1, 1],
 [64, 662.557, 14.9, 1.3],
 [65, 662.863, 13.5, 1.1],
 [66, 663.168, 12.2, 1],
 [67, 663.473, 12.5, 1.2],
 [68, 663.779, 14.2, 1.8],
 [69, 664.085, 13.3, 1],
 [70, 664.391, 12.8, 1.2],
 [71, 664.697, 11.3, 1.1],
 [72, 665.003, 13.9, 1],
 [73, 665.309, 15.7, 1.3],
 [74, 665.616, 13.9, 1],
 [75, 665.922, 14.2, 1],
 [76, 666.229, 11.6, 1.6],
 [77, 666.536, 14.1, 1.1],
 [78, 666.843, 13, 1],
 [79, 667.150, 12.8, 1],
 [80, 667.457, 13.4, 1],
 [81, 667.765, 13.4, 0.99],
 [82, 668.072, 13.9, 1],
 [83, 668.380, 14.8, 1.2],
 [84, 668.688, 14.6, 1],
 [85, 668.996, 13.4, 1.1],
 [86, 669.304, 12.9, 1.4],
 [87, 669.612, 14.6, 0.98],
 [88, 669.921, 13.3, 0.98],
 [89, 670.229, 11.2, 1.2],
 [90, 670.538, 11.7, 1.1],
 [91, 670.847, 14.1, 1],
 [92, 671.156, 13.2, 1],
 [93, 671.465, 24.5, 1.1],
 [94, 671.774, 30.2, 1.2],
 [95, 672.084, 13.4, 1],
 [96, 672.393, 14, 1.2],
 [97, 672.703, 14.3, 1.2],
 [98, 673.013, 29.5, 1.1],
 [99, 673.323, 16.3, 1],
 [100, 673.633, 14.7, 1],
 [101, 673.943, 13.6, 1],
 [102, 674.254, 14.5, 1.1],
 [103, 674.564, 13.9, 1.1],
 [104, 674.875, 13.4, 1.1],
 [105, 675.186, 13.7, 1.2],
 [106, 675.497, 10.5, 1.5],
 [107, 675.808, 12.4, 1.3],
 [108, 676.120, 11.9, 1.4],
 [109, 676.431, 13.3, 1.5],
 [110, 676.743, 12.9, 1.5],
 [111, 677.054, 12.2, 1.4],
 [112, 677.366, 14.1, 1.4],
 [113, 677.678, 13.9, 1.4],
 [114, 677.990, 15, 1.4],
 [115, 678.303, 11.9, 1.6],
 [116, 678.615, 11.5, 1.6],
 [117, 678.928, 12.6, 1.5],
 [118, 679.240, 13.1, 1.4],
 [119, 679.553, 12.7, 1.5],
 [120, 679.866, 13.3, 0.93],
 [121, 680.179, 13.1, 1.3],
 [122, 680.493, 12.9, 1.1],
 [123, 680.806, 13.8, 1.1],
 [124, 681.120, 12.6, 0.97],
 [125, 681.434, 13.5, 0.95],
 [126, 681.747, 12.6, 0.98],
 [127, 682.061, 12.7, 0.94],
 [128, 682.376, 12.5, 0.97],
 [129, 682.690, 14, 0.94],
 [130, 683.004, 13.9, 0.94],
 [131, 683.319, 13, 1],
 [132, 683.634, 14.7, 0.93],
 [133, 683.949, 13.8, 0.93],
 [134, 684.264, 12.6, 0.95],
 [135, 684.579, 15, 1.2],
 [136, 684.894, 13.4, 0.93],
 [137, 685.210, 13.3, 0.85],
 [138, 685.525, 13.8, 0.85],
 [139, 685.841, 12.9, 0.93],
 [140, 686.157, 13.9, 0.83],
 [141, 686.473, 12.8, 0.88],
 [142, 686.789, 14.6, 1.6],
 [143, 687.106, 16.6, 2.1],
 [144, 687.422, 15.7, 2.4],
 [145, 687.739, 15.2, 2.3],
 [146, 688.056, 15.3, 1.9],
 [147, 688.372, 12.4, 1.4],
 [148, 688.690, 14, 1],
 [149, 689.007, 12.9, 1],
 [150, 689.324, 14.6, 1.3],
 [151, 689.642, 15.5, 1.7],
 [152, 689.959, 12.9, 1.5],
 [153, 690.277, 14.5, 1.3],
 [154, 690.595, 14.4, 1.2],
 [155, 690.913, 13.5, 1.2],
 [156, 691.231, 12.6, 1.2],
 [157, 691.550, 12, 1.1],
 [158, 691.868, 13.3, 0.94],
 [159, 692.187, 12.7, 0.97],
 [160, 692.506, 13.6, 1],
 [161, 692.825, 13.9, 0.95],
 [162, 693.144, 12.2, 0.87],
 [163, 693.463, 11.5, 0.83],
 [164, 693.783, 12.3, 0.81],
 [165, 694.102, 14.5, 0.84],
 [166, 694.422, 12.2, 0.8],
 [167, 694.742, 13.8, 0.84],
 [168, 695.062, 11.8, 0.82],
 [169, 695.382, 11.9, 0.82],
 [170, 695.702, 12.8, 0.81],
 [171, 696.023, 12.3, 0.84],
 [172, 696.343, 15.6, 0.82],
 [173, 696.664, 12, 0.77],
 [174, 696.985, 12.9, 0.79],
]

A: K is 0.12 mag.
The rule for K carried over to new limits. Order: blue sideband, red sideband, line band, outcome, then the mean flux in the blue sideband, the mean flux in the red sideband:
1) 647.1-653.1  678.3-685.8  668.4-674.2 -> -0.196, 13.8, 13.2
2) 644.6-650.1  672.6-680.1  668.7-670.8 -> 0.068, 13.6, 14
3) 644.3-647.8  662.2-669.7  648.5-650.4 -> 0.090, 13.9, 13.5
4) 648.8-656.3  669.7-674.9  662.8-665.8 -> 0.234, 17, 16.3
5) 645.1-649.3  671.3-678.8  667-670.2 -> 0.100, 14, 15.2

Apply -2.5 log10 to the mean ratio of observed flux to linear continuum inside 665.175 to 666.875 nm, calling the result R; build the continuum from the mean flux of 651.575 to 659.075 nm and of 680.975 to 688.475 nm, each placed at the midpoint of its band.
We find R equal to 0.252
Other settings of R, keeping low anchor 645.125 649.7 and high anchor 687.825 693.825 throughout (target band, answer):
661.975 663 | -0.03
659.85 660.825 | -0.06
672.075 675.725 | -0.12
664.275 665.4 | 0.03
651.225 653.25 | -0.04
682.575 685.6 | -0.02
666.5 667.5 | 0.03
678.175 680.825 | 0.07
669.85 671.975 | -0.24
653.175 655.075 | -0.17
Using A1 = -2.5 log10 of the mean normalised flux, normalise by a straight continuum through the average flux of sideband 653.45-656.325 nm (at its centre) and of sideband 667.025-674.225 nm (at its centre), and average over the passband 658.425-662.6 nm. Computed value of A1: 0.39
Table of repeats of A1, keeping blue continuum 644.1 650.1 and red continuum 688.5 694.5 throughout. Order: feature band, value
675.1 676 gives 0.118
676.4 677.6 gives 0.023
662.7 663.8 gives 0.046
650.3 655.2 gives -0.104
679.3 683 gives 0.025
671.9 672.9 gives -0.118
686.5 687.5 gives -0.144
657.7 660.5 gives -0.217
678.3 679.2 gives 0.107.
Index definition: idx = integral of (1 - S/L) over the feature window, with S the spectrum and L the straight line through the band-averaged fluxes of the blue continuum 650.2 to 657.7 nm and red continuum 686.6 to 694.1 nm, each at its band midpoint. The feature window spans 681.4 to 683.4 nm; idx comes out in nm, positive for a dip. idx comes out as 0.22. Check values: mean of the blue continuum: 18.5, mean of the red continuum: 13.8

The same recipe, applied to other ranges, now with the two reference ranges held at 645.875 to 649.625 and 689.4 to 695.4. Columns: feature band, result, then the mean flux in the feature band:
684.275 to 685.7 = -0.051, 13.7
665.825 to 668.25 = 0.035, 13.3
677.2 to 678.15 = -0.068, 14.3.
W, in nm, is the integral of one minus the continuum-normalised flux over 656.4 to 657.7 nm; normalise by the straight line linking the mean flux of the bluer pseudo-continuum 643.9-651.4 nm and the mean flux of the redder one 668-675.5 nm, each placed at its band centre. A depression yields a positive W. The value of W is -0.34 nm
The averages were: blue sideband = 13.7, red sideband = 15.5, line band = 18.1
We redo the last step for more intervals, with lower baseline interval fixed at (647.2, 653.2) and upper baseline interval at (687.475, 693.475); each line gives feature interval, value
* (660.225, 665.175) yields 0.10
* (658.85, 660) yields 0.01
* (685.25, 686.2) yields 0.01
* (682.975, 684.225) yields -0.01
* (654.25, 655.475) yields -0.34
